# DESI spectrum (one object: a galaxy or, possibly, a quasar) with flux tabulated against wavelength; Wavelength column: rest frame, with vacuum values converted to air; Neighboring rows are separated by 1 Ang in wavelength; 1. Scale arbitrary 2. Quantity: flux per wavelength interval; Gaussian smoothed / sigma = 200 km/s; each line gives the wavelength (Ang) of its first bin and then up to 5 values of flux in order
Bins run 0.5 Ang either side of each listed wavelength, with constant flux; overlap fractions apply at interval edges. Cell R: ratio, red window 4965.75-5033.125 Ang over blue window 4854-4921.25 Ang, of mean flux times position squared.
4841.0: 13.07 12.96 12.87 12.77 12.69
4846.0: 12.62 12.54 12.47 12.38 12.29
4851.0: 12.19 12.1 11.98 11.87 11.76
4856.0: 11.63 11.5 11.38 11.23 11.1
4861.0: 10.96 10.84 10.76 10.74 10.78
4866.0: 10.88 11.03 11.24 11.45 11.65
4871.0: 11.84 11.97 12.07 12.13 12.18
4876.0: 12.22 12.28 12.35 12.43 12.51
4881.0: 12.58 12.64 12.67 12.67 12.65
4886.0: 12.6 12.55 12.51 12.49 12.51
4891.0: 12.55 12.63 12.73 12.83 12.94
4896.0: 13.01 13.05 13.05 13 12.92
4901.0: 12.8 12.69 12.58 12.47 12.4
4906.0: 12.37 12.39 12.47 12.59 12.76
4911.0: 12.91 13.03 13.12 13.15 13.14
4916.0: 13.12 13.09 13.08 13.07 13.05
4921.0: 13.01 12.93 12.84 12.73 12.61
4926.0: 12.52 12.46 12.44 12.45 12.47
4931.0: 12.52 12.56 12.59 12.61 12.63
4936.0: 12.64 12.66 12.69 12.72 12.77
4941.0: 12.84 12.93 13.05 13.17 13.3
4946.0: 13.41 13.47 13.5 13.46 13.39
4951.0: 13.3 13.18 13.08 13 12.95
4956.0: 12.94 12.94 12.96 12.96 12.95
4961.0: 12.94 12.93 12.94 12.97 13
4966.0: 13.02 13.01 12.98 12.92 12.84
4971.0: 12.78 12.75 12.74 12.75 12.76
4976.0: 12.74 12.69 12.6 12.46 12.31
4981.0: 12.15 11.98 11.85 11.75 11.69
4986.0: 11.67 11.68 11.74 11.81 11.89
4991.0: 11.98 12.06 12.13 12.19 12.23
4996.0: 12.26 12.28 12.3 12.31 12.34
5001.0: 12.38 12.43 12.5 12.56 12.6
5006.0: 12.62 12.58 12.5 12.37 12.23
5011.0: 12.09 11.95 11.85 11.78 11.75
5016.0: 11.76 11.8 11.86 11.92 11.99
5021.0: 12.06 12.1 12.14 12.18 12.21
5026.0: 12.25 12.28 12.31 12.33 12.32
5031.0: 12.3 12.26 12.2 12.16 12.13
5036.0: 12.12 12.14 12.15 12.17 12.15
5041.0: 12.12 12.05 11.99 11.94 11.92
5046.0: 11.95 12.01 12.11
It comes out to 1.04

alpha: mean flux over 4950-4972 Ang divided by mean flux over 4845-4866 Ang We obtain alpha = 1.11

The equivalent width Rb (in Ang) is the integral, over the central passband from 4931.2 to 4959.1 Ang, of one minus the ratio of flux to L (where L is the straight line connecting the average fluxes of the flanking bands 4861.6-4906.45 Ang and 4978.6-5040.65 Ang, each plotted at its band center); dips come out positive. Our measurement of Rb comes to -1.8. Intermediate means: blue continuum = 12.3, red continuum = 12.1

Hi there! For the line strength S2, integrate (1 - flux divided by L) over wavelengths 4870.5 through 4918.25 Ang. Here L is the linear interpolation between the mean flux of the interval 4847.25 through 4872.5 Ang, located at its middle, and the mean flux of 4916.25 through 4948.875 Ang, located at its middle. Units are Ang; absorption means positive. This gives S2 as -1.9 Ang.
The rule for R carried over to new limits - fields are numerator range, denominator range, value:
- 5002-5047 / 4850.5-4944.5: 1.03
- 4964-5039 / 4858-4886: 1.10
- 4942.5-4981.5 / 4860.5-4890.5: 1.12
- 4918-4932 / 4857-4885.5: 1.11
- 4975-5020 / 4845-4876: 1.10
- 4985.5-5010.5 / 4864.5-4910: 1.03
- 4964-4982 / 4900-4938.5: 1.02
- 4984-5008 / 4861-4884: 1.09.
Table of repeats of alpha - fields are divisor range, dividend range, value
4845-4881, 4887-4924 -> 1.09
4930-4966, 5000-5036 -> 0.94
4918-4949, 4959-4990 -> 0.97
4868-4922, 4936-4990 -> 1.01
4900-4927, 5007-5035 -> 0.95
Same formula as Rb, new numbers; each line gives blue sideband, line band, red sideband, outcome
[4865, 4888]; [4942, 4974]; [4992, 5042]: -2.4 Ang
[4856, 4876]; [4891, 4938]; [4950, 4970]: -2.1 Ang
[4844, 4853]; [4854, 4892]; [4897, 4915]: 2.1 Ang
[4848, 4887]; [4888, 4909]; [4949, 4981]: -0.9 Ang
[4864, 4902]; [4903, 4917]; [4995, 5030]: -0.5 Ang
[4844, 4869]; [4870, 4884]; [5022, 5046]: -0.7 Ang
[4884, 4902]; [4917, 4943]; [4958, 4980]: 0.1 Ang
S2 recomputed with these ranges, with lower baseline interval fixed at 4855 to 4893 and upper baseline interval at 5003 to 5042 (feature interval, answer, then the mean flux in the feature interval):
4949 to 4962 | -1.1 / 13.1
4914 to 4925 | -0.9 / 13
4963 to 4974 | -0.7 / 12.9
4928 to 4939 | -0.5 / 12.6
